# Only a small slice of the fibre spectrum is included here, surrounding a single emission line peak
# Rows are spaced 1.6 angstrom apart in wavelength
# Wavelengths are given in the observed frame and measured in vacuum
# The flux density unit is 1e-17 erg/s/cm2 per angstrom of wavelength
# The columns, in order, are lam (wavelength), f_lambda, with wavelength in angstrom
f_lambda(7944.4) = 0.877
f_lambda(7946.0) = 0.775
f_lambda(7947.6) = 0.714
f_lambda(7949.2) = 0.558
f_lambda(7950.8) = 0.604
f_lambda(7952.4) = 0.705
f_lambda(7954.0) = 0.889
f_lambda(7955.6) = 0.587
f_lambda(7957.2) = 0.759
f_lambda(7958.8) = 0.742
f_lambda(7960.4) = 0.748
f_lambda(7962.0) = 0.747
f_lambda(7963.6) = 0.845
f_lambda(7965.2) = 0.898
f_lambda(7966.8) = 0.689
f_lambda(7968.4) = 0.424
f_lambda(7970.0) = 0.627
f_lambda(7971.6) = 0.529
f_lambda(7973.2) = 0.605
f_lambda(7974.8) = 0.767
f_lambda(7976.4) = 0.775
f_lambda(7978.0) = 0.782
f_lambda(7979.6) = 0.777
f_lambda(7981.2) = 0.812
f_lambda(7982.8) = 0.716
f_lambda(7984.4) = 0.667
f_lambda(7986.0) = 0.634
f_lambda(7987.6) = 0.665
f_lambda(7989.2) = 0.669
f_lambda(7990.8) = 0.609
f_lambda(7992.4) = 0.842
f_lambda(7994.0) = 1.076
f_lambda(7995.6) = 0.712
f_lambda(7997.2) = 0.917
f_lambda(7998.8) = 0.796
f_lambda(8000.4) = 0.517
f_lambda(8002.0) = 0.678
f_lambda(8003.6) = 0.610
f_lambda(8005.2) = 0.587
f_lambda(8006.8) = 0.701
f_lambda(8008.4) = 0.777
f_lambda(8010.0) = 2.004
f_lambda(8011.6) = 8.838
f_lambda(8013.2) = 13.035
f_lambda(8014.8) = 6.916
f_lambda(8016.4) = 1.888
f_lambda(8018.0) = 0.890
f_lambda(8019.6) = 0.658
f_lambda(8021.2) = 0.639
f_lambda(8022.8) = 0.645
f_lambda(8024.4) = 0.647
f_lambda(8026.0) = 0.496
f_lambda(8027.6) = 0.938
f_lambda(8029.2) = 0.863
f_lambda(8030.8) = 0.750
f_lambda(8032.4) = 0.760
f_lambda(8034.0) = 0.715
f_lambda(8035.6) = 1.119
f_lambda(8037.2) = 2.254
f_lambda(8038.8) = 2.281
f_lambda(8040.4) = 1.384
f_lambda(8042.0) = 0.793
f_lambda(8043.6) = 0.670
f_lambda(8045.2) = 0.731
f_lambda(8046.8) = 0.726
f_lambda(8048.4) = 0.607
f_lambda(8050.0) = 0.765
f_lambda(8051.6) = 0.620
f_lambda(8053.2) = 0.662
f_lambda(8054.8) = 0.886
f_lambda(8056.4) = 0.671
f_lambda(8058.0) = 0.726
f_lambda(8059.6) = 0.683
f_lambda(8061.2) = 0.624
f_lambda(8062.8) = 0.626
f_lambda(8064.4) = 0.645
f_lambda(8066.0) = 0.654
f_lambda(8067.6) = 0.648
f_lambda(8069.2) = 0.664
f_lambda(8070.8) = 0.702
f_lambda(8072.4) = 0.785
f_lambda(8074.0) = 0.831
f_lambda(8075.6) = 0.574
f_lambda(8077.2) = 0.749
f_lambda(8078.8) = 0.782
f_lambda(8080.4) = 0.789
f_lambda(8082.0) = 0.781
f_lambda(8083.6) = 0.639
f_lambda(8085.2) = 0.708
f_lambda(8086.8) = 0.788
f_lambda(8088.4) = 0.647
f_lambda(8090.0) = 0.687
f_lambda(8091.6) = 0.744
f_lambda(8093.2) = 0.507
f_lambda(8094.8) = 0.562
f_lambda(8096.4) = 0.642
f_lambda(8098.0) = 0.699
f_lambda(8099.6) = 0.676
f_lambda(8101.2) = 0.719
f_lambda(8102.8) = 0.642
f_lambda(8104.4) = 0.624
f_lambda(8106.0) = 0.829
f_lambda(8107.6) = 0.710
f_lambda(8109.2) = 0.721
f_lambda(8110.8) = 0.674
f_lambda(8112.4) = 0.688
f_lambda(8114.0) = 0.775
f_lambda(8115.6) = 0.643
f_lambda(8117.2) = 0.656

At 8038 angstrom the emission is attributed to [N II] 6583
